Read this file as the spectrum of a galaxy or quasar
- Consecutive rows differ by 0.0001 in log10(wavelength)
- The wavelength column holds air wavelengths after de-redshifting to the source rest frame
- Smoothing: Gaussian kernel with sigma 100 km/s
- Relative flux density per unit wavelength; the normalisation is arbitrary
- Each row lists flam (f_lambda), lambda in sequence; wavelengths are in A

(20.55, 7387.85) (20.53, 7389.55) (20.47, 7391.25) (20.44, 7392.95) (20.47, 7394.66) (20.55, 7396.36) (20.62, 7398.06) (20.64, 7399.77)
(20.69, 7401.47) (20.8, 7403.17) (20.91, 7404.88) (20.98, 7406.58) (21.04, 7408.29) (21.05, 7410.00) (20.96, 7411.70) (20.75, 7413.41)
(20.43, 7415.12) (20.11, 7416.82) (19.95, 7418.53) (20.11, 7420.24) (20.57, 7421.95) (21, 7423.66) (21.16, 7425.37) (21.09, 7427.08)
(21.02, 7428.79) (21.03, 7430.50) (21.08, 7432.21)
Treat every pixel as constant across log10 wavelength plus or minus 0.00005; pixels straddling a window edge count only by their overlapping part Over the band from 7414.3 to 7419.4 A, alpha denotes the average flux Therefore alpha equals 20.2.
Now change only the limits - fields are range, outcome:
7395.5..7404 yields 20.7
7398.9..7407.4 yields 20.8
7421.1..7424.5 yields 20.8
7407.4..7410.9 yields 21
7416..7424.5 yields 20.3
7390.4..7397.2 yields 20.5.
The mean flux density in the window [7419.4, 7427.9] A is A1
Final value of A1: 20.8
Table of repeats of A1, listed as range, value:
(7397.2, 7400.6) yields 20.6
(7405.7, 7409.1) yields 21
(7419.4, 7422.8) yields 20.3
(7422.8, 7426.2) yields 21.1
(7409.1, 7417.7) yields 20.7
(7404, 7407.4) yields 20.9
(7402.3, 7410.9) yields 21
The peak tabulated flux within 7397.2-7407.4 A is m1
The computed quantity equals 20.98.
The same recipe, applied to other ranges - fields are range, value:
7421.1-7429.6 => 21.16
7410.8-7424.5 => 21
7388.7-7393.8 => 20.53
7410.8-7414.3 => 20.96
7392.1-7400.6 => 20.64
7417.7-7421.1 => 20.11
